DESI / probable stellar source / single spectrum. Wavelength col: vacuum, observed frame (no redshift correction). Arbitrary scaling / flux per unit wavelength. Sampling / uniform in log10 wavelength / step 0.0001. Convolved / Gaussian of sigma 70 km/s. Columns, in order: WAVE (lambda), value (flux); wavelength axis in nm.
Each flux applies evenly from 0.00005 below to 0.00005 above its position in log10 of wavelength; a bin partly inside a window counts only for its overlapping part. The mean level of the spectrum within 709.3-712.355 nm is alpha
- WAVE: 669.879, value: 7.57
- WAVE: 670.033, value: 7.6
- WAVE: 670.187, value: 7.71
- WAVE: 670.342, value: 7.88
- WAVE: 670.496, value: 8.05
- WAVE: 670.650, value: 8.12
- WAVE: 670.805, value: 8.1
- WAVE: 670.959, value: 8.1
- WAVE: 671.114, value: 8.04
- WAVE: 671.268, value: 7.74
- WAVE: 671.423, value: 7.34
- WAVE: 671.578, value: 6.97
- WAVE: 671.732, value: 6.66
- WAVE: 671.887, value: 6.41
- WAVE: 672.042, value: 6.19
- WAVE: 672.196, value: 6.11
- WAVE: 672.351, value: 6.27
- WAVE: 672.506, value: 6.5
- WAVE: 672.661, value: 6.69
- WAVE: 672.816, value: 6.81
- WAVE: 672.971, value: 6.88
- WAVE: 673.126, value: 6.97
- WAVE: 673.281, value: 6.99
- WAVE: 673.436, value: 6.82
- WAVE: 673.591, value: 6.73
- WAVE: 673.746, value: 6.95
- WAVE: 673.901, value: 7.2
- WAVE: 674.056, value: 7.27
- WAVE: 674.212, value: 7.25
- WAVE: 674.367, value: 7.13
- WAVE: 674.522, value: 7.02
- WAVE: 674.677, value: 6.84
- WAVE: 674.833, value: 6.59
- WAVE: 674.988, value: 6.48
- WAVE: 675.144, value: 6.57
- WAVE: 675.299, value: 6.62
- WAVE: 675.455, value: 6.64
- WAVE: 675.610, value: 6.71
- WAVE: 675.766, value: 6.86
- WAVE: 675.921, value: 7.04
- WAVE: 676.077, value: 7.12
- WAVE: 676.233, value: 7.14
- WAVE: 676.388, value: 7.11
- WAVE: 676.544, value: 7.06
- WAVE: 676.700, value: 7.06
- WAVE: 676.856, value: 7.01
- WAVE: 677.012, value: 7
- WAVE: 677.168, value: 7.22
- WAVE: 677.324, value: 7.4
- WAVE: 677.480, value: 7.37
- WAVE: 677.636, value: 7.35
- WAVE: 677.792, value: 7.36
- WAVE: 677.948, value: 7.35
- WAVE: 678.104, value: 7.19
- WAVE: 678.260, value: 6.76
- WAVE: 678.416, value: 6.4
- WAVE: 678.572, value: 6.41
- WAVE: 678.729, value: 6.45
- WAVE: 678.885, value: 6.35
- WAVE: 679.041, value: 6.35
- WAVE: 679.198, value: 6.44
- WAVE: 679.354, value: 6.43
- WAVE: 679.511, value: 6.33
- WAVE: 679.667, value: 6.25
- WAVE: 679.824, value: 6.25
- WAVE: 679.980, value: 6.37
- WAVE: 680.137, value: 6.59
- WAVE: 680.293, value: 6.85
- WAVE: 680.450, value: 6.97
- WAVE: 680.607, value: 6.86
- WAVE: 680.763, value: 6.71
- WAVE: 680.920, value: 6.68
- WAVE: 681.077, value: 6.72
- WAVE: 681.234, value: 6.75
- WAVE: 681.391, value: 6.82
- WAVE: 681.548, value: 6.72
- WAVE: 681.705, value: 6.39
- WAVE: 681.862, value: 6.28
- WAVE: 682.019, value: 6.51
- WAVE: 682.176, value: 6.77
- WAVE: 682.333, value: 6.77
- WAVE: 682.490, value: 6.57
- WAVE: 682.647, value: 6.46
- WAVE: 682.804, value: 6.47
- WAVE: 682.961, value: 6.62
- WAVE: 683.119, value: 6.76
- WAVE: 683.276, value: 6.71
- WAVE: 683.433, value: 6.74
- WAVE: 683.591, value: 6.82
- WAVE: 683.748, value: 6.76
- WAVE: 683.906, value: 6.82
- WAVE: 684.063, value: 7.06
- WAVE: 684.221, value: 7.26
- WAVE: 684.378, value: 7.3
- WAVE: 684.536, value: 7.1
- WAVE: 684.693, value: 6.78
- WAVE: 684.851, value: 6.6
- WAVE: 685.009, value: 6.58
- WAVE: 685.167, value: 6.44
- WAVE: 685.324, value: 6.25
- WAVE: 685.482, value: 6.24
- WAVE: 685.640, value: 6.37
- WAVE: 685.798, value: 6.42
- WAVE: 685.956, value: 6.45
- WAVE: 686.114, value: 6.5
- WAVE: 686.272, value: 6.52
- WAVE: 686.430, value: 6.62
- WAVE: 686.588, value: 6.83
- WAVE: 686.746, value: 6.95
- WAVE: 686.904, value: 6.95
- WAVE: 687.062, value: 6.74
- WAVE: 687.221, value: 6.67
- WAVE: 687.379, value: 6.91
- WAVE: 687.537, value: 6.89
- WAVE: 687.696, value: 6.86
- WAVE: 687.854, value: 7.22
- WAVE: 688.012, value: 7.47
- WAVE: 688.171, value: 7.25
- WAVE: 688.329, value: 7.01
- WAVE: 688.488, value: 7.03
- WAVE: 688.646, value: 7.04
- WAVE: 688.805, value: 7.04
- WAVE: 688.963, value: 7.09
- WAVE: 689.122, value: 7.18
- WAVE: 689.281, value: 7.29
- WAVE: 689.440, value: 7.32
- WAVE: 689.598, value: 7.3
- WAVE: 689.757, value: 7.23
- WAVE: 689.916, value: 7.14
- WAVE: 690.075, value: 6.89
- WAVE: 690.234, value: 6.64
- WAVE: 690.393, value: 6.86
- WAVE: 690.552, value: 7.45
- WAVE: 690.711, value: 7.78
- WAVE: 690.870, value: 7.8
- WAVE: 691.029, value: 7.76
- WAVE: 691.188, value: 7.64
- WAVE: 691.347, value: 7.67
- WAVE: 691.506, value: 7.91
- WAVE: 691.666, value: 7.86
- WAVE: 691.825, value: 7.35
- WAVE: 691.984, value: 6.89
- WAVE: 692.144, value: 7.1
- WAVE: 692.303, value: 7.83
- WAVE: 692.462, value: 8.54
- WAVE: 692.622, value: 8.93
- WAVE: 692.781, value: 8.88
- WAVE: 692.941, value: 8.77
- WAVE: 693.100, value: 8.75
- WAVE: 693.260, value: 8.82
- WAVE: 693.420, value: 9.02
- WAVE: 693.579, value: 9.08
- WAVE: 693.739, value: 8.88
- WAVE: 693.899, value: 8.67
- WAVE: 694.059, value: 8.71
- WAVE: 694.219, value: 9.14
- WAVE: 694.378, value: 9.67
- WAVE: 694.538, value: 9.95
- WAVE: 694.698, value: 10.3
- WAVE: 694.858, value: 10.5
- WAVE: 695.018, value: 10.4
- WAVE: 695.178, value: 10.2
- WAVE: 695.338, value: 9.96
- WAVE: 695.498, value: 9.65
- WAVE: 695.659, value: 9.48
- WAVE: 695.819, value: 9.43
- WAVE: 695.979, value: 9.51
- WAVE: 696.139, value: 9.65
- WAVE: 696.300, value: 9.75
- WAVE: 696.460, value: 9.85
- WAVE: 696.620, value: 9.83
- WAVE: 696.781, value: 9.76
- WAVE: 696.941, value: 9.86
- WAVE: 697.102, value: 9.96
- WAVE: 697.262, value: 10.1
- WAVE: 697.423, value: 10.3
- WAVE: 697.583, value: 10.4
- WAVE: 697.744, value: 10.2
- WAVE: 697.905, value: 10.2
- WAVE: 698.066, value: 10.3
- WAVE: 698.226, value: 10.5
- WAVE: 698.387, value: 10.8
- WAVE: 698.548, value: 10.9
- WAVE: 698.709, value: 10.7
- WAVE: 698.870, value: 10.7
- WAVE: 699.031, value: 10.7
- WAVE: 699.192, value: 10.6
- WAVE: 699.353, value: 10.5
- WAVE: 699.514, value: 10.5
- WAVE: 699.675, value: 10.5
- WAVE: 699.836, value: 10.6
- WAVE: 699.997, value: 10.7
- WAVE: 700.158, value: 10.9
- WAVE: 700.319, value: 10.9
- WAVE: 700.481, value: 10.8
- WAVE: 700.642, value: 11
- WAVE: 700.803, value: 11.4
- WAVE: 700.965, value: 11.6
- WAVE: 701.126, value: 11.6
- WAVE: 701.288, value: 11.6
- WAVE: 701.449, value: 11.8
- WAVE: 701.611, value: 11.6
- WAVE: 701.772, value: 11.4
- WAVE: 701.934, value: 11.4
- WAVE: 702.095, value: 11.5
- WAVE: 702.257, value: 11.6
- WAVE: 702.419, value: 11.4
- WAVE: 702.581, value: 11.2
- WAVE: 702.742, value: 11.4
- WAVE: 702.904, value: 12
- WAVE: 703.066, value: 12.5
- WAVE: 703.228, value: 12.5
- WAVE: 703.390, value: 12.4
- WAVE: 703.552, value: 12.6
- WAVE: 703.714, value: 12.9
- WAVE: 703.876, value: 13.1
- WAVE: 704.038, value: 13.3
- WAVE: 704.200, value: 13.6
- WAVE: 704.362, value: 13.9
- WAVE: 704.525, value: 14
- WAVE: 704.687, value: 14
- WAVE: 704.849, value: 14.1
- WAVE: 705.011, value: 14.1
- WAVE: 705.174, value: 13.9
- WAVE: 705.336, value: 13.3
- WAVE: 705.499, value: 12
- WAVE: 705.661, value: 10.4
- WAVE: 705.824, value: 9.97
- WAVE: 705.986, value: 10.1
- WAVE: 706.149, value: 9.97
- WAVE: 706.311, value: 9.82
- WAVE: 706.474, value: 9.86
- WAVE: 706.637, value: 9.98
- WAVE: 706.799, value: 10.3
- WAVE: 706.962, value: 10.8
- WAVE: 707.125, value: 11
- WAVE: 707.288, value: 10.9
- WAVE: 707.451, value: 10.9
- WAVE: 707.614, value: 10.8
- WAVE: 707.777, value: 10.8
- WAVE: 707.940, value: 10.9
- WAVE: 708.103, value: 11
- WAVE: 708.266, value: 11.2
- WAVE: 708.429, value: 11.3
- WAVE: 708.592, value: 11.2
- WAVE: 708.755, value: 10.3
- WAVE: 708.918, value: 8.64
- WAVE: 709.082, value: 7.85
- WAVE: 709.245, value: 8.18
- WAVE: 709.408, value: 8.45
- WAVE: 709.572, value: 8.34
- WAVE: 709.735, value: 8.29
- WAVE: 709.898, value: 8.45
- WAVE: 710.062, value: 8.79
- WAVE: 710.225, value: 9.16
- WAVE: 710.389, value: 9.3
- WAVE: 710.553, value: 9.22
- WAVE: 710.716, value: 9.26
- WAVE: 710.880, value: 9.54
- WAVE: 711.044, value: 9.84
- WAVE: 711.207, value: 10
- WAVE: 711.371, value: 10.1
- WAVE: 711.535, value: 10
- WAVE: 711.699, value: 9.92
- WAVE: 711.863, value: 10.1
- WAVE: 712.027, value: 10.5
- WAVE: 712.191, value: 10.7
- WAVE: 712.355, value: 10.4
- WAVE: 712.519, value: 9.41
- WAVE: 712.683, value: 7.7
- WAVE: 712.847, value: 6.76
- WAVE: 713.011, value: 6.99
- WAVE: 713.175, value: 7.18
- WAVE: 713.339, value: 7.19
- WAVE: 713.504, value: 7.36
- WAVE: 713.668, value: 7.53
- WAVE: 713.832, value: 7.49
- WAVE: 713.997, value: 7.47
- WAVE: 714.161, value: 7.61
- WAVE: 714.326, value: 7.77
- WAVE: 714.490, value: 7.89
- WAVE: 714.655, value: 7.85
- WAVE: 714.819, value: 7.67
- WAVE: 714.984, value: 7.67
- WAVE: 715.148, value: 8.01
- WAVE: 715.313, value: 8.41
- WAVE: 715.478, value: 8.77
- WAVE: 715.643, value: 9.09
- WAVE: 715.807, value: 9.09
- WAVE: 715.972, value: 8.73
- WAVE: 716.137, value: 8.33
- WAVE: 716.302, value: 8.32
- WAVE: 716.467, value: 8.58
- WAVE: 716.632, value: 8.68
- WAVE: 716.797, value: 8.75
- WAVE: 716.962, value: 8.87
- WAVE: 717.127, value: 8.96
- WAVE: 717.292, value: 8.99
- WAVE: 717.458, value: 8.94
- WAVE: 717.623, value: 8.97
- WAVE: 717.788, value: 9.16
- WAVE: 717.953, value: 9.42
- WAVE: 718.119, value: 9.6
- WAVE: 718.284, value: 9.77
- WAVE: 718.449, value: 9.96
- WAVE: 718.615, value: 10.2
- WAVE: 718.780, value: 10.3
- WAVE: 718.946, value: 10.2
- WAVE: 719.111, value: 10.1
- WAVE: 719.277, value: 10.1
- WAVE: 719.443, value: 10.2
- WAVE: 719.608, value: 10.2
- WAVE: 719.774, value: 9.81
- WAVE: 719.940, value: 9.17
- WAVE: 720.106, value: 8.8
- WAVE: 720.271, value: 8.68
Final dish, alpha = 9.46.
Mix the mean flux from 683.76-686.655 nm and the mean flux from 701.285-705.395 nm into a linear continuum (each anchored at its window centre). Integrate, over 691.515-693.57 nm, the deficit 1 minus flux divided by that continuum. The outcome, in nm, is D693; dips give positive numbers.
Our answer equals 0.189 nm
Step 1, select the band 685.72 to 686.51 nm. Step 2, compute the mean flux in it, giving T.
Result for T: 6.5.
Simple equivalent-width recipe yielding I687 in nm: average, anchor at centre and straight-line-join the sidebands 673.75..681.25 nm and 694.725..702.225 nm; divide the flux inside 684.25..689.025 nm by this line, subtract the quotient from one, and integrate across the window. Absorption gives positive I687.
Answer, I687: 0.93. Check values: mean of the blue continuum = 6.83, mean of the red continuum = 10.5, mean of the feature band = 6.81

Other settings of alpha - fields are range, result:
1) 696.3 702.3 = 10.7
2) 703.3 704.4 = 13.1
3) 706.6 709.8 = 10.1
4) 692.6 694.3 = 8.88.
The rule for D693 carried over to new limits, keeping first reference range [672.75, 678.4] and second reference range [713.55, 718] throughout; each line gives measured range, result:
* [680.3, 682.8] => 0.186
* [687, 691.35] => 0.168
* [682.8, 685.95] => 0.256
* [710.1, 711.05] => -0.128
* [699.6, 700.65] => -0.389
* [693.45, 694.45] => -0.182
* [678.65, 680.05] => 0.150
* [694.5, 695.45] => -0.315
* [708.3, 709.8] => -0.200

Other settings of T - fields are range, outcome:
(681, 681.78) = 6.68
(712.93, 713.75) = 7.25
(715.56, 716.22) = 8.81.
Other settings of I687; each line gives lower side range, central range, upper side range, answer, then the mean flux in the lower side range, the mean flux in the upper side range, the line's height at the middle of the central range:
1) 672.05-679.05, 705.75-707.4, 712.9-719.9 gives -0.40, 6.87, 8.72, 8.27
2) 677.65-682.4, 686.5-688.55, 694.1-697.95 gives 0.30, 6.65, 9.9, 8.17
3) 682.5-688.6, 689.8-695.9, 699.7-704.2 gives 0.32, 6.77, 11.7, 8.97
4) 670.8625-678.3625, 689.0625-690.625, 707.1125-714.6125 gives 0.15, 6.98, 9.18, 7.9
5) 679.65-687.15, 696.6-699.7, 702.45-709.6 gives -0.20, 6.67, 11.4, 9.74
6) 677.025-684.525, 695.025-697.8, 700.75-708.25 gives 0.04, 6.75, 11.8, 10.1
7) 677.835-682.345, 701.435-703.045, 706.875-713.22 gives -0.50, 6.61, 9.61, 8.83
